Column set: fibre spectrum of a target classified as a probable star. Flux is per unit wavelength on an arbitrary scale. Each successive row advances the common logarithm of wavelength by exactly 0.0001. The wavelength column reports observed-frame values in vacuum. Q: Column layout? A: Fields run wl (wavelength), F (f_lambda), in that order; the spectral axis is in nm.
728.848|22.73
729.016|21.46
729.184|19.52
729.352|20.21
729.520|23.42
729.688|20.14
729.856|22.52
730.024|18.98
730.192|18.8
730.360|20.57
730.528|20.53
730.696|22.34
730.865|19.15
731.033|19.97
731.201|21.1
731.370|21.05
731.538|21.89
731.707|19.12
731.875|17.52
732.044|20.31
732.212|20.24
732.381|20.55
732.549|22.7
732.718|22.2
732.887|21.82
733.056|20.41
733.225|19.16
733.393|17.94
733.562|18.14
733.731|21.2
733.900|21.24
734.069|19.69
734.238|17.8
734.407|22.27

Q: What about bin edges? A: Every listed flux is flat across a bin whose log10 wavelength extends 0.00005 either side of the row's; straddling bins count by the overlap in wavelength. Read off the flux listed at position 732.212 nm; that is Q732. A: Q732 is 20.24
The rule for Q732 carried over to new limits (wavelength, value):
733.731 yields 21.2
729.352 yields 20.21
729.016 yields 21.46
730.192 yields 18.8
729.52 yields 23.42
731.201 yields 21.1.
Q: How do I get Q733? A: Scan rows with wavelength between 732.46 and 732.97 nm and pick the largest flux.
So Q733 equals 22.7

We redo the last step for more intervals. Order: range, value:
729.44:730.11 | 23.42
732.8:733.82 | 21.82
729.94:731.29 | 22.34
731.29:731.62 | 21.89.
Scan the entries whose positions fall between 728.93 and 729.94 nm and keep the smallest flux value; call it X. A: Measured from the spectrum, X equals 19.52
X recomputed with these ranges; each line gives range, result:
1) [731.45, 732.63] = 17.52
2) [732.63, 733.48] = 17.94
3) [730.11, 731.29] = 18.8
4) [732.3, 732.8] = 20.55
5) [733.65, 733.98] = 21.2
